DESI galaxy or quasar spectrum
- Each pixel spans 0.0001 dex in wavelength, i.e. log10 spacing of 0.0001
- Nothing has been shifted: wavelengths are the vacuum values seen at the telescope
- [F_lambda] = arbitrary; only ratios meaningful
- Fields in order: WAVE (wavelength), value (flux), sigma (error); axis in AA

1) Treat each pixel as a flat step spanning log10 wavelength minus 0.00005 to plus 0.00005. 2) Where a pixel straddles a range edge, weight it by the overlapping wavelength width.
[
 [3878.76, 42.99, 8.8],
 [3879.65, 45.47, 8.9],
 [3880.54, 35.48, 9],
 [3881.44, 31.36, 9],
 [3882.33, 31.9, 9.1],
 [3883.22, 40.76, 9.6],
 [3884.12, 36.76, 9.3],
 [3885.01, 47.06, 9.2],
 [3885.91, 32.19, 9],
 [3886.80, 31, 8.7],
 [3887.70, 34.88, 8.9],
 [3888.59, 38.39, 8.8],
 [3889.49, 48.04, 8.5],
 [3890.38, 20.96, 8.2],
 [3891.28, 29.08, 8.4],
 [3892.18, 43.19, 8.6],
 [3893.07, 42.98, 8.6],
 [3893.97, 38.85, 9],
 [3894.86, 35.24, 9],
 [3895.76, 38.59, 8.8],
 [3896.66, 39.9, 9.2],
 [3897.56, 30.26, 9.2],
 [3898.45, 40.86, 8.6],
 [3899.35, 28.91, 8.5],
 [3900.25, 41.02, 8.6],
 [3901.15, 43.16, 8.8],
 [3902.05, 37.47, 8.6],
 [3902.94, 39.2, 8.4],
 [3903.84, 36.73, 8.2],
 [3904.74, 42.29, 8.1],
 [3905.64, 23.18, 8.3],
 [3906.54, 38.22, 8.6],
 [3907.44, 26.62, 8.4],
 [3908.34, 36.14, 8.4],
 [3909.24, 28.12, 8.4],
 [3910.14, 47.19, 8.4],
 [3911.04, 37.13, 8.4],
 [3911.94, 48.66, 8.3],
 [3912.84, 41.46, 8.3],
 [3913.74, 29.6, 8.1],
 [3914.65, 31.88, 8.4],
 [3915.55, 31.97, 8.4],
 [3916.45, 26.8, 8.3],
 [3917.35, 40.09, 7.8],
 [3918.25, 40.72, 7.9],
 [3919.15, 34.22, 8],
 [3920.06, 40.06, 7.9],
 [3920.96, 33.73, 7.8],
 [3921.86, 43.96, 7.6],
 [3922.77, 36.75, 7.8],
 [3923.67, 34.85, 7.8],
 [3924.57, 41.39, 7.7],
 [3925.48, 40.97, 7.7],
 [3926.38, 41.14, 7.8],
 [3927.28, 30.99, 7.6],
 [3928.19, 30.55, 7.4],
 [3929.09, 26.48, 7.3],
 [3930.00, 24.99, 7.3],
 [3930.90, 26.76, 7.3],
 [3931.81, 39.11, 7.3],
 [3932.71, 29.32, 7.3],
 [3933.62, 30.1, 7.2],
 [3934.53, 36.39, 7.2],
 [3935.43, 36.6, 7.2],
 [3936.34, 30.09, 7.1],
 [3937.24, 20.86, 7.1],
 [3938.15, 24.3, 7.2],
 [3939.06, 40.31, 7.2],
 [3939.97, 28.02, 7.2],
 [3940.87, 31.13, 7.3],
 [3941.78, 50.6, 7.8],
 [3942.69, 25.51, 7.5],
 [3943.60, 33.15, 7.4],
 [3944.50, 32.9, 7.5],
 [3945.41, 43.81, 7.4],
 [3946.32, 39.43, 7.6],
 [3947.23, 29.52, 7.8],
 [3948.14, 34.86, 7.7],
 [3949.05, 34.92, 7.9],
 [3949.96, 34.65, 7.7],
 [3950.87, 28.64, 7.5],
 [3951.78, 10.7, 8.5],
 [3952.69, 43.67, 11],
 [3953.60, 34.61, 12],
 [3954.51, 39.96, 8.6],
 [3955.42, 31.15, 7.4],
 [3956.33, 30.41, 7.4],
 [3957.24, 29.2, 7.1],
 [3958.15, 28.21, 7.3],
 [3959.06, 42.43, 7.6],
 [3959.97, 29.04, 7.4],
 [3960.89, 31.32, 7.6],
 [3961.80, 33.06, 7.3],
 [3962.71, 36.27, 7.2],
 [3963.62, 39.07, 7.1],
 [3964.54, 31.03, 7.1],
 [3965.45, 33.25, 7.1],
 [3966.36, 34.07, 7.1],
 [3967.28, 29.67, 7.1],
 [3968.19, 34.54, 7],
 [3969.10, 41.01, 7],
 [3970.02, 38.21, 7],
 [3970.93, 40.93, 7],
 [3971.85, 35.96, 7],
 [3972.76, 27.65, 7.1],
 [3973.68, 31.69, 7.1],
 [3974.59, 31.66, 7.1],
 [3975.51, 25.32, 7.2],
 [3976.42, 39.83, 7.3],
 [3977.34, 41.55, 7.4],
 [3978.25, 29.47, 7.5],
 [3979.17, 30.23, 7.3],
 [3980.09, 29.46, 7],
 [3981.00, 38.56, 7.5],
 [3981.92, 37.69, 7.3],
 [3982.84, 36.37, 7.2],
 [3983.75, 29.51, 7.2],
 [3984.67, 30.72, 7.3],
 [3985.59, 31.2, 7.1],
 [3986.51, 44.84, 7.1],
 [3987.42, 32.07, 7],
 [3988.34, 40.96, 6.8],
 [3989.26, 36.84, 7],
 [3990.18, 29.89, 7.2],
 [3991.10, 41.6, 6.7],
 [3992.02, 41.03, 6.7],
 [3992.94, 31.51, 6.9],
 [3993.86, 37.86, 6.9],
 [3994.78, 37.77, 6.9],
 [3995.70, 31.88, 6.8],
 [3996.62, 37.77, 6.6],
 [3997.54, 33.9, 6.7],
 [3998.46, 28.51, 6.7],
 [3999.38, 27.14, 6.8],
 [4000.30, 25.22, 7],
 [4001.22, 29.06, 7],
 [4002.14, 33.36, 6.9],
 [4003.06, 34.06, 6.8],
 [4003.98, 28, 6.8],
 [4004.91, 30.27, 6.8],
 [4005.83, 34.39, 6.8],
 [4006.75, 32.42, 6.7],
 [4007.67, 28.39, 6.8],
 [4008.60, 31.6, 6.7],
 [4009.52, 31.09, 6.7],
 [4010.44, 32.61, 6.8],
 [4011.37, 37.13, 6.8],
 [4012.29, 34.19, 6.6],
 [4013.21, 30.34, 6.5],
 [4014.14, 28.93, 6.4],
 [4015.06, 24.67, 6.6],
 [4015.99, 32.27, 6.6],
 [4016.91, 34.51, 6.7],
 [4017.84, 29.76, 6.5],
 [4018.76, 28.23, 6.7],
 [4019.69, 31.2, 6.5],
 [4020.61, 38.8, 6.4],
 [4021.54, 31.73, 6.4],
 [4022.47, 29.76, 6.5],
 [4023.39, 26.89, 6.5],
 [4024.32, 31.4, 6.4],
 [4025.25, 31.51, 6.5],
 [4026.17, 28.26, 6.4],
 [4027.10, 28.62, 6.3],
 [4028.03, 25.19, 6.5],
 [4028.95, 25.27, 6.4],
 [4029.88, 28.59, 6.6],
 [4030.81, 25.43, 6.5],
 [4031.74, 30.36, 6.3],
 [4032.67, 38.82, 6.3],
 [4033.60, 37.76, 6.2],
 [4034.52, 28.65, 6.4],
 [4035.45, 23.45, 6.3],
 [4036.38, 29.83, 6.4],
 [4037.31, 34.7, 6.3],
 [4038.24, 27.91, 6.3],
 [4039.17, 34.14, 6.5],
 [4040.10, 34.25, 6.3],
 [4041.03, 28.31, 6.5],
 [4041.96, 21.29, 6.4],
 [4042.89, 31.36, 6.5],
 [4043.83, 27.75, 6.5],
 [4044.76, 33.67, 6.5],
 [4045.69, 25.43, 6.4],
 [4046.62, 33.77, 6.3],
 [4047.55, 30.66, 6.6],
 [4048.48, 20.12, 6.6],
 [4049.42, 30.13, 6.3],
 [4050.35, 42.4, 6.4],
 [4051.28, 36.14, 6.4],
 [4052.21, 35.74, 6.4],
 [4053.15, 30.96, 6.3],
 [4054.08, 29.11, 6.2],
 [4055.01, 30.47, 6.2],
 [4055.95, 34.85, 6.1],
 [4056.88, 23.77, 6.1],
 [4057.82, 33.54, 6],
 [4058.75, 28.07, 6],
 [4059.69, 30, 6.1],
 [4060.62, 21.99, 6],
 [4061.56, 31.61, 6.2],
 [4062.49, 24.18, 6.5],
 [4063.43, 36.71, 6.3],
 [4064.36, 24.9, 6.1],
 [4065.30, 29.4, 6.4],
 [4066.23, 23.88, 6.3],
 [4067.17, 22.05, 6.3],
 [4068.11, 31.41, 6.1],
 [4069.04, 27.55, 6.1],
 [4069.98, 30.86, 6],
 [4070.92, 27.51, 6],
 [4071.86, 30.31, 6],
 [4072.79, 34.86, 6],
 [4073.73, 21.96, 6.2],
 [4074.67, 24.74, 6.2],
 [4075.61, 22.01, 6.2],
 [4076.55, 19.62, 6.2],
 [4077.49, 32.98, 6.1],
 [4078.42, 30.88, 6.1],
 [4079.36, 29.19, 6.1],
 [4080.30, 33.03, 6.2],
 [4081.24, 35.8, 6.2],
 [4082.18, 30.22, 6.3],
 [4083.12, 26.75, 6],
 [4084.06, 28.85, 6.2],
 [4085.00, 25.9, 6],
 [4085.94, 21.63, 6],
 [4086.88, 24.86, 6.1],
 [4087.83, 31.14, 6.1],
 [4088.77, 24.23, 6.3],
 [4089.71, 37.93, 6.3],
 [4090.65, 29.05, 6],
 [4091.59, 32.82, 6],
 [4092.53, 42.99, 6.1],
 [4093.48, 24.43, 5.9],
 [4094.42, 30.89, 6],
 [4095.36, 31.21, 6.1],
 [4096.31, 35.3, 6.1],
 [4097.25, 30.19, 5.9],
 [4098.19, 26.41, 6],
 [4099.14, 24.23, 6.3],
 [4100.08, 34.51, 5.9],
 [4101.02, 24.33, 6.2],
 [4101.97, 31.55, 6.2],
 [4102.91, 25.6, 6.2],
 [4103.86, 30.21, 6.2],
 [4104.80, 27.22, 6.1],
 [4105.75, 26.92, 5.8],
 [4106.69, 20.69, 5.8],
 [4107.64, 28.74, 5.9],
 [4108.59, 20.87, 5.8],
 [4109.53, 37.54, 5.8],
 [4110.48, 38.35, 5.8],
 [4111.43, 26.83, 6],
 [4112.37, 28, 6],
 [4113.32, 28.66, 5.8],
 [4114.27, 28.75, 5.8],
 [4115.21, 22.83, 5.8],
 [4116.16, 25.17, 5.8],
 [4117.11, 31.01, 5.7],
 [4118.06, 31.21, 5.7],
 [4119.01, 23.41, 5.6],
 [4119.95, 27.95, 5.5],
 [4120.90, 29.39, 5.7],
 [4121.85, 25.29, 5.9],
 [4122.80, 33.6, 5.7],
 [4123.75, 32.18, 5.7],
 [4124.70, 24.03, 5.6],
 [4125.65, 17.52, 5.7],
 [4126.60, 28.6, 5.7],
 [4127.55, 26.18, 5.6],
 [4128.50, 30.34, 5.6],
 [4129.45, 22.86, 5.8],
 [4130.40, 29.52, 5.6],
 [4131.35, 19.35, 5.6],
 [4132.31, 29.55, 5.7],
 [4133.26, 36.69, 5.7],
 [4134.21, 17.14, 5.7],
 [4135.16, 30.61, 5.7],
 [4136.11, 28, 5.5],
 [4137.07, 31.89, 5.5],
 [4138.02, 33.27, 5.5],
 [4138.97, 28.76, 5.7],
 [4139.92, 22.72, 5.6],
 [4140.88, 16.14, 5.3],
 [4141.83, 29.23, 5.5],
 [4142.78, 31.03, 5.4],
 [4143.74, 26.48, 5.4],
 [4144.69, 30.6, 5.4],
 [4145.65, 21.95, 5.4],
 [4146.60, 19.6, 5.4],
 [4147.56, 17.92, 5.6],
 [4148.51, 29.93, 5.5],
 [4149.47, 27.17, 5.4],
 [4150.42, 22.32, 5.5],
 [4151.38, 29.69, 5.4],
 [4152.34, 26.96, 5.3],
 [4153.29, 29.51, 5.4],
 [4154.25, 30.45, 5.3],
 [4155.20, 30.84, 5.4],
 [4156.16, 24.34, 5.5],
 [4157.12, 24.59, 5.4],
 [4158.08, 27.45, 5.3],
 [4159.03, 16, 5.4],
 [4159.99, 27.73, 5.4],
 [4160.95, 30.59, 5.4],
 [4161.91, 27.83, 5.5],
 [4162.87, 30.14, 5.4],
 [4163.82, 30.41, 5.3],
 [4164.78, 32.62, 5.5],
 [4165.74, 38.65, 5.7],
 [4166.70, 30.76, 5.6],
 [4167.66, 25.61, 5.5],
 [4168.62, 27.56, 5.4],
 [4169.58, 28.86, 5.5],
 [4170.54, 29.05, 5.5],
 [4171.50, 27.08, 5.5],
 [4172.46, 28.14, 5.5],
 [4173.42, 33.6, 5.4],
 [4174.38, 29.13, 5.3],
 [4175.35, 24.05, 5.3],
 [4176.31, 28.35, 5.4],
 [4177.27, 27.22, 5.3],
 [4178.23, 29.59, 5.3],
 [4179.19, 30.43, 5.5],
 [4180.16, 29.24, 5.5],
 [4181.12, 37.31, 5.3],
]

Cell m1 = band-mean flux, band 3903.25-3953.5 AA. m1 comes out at 34.2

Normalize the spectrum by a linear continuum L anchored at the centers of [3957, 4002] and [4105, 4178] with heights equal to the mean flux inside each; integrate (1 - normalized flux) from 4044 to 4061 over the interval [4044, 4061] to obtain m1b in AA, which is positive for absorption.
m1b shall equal 0.3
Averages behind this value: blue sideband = 34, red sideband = 27.6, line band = 30.6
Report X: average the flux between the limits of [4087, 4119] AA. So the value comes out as 29.2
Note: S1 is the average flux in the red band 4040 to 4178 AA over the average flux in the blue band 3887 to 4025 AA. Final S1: 0.8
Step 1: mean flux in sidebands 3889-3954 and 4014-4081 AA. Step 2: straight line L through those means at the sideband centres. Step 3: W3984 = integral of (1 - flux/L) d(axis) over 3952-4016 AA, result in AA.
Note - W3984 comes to -2.4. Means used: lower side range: 34.9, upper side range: 29.6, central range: 33.5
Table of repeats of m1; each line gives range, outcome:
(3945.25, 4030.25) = 32.8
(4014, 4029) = 30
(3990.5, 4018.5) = 32.3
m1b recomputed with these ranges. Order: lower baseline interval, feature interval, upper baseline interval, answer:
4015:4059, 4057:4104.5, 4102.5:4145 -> 0.2 AA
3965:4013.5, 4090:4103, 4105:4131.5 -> -0.9 AA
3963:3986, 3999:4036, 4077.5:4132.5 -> 2.0 AA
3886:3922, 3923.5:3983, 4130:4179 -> 2.1 AA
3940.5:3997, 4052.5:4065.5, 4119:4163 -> 0.5 AA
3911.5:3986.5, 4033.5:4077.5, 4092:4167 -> 1.7 AA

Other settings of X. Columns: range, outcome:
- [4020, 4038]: 30.2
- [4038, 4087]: 29.1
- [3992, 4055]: 31.1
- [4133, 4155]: 26.8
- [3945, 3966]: 33.4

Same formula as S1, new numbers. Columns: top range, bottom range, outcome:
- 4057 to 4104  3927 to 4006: 0.87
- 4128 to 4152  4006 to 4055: 0.86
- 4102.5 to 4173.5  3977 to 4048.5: 0.87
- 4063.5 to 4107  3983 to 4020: 0.88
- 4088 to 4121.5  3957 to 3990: 0.85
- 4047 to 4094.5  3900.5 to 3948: 0.84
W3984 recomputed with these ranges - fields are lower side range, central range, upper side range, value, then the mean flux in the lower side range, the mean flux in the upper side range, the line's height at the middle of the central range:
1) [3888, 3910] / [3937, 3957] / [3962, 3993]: 1.4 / 36.3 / 34.8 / 35.4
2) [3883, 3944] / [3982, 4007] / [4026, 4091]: -1.4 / 35.4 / 29.2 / 32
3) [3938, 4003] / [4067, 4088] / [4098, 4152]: 0.9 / 33.9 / 27.2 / 29.3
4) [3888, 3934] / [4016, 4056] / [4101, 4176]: 0.9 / 35.9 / 27.6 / 31.3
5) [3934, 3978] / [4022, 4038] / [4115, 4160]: 0.6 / 33.5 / 26.7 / 30.7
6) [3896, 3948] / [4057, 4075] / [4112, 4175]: 1.2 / 35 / 27.5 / 30.1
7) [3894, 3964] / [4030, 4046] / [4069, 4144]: 0.3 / 34.6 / 28.3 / 30.7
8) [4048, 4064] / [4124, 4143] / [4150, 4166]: 1.3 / 30.5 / 28.1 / 28.7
